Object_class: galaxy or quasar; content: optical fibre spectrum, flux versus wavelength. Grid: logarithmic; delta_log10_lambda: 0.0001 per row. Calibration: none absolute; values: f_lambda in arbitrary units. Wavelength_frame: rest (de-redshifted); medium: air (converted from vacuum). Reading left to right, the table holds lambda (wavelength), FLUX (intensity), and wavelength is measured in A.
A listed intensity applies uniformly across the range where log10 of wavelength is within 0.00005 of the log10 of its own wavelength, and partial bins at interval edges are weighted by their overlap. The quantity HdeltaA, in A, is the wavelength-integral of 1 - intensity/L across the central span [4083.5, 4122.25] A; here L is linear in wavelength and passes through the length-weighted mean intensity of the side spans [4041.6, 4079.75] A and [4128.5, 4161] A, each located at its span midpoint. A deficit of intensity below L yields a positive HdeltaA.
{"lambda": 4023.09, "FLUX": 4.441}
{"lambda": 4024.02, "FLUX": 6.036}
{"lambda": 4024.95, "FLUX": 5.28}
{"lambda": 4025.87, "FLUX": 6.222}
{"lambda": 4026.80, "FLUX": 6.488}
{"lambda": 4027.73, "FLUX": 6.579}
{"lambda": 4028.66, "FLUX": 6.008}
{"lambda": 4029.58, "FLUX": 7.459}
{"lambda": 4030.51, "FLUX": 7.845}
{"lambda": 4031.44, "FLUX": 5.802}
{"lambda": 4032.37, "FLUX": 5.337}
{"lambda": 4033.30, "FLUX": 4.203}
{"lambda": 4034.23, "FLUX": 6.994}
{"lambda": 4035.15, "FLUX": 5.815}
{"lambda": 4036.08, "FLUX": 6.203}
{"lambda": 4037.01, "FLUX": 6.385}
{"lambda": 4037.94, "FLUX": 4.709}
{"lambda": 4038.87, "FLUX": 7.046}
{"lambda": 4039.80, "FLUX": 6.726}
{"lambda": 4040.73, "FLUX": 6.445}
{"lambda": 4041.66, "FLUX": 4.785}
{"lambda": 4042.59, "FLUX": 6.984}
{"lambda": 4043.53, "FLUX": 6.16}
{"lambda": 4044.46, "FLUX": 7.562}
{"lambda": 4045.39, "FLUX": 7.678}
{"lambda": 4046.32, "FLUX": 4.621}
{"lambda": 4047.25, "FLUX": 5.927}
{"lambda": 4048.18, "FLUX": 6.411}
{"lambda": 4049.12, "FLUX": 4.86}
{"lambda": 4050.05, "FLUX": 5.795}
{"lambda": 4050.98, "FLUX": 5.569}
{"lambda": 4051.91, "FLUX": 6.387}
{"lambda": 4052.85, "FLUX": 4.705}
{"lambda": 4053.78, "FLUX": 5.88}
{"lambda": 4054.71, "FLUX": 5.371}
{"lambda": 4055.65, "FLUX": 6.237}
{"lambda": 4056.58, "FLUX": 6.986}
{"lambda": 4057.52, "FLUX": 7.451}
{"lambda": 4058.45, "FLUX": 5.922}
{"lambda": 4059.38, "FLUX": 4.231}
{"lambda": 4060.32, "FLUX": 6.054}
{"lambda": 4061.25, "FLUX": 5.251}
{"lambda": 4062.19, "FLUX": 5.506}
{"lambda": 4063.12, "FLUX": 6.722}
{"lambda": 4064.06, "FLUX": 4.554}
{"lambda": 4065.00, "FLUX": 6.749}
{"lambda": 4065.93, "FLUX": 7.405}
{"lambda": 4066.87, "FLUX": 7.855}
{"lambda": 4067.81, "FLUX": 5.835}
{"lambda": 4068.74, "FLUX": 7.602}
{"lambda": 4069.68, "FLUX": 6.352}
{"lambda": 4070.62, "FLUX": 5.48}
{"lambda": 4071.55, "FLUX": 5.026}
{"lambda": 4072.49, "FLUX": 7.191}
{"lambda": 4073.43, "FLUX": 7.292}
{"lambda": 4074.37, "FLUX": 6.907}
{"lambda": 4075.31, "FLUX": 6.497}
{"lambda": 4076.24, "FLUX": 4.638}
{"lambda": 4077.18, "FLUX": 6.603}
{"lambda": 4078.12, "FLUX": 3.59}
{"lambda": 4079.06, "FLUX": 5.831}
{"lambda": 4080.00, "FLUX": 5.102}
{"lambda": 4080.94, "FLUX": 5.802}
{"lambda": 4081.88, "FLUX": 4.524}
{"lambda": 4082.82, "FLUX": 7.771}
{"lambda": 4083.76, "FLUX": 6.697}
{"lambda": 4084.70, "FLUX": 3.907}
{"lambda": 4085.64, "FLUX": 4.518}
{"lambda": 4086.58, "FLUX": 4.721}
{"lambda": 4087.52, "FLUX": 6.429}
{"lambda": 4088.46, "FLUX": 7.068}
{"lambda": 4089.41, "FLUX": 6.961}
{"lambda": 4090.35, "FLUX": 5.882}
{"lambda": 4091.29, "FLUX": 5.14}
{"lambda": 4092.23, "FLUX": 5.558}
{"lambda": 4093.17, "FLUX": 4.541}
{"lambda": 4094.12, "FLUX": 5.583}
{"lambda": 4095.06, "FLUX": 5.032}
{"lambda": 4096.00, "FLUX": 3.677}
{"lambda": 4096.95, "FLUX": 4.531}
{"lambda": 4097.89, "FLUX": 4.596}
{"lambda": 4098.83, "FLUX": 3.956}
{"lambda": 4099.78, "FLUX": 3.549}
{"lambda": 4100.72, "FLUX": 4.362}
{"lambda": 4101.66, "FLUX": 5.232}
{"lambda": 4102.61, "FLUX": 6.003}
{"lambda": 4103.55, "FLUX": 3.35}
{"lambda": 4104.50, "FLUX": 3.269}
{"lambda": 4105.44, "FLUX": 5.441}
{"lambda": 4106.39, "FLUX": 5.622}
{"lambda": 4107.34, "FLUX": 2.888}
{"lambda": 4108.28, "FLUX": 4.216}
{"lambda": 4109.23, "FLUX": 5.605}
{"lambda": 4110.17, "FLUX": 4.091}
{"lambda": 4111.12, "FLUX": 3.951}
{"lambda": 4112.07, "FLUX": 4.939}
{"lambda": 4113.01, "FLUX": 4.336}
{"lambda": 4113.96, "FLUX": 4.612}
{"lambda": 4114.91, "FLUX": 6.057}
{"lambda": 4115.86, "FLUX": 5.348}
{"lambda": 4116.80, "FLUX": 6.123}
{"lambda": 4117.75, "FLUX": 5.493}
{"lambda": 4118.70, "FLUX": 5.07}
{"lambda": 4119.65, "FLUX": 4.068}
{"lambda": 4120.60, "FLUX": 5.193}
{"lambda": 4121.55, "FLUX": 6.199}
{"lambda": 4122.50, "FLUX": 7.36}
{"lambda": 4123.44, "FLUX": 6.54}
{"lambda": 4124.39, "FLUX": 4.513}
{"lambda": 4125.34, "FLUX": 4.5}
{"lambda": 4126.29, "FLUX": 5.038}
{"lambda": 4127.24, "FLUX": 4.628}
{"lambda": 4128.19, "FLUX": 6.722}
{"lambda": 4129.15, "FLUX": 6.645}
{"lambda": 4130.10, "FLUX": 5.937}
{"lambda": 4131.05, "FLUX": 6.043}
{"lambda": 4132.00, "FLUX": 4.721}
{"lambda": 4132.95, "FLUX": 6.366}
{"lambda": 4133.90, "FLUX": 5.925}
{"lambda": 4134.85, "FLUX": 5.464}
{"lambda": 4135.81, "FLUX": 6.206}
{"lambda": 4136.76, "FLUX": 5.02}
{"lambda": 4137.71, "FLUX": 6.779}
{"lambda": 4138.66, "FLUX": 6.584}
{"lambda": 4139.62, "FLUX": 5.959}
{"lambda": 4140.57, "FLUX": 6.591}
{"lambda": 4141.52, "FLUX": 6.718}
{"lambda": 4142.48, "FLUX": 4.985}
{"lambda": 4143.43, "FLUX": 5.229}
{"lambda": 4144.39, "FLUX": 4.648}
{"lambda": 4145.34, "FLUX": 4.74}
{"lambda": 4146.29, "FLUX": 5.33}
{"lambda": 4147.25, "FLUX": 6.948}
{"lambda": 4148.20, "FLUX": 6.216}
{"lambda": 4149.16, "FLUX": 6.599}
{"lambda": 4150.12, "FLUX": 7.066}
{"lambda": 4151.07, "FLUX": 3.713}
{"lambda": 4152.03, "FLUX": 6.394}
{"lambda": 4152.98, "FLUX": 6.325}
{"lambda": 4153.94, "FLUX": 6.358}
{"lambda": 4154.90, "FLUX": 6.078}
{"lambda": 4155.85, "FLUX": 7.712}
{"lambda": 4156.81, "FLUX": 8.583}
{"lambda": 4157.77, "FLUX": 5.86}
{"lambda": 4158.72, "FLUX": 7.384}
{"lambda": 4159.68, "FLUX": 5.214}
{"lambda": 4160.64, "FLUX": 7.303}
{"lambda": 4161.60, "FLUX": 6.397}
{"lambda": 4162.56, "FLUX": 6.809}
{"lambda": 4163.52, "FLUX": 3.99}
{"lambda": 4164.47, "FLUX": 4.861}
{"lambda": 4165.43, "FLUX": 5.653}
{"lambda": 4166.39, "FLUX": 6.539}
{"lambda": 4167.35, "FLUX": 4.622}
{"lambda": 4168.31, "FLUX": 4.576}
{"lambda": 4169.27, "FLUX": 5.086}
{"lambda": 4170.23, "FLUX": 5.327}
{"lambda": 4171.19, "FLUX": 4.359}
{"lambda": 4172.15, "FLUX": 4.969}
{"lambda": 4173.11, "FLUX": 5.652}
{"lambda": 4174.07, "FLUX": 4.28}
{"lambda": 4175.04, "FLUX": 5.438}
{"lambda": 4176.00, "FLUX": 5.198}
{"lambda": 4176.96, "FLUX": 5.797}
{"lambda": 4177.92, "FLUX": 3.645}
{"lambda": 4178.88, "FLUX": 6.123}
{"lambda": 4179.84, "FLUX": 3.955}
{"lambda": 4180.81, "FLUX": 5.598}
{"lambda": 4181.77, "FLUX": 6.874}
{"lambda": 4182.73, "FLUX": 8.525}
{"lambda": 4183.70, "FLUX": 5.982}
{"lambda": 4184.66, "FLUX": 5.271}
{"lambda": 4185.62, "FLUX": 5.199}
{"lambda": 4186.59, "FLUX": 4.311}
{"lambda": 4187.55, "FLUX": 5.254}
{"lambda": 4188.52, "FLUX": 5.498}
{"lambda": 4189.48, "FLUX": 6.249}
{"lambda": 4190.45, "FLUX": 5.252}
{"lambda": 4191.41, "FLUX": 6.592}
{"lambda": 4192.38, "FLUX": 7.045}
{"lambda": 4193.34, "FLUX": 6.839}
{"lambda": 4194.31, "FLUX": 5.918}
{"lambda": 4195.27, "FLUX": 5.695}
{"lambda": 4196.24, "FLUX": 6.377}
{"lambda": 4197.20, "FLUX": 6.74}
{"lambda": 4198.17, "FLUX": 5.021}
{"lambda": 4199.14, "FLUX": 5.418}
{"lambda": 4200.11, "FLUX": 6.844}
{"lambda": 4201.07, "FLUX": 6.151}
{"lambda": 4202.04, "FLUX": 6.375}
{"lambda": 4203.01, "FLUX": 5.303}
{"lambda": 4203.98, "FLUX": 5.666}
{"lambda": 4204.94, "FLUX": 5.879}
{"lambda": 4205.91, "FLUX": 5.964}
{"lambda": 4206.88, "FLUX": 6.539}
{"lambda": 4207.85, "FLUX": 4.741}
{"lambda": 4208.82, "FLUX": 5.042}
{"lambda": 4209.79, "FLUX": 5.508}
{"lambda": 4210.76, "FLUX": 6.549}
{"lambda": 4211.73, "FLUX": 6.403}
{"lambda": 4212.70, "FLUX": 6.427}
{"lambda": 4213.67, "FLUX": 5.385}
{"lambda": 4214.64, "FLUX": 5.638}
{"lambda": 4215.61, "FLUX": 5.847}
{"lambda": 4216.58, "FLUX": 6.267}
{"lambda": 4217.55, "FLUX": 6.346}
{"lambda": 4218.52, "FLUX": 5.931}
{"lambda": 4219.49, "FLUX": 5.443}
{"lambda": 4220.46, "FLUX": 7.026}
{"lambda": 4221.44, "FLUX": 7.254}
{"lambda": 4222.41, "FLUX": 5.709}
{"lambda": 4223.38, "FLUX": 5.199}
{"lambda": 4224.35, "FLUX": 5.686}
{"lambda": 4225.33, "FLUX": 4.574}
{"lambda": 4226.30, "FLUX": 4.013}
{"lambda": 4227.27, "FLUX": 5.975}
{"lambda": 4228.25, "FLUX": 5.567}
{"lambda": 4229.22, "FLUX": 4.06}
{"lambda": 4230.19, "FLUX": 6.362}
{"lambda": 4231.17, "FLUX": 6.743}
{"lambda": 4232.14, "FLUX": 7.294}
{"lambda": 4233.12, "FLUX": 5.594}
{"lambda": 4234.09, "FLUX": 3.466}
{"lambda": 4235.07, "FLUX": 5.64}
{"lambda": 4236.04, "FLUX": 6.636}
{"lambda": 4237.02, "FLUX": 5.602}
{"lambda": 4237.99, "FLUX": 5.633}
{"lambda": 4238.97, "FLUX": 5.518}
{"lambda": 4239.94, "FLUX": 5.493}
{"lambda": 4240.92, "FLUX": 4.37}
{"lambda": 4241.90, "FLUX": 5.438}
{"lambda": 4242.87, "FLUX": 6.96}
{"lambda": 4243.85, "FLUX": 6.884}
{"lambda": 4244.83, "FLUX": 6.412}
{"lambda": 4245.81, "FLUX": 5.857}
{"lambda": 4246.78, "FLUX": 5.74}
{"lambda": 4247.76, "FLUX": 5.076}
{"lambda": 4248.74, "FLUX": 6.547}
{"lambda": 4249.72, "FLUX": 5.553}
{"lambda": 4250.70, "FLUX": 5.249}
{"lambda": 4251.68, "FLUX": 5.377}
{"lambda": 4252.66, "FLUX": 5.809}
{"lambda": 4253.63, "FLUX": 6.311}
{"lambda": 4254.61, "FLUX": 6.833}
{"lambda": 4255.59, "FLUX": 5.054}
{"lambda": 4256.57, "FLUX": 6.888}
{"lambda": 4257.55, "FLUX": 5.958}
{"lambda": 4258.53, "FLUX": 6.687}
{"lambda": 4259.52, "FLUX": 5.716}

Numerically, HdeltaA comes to 7.1 A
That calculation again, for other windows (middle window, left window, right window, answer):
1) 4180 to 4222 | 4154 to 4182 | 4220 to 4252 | -2.3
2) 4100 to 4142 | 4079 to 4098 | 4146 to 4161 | 4.3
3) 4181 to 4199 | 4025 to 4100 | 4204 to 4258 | -0.6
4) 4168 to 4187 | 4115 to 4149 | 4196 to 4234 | 1.5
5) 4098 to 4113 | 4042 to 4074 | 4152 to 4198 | 4.0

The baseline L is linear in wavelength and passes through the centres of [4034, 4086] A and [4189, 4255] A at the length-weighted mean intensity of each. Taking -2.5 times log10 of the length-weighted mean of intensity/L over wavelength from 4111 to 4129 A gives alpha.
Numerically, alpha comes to 0.12 mag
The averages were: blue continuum 6.02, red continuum 5.86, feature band 5.35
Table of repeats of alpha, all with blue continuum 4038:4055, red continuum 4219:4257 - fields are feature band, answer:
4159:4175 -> 0.094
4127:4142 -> -0.024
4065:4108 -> 0.096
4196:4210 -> -0.004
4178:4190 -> 0.033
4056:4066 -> -0.004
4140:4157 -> -0.036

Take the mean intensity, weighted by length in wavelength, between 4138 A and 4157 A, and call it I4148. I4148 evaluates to 6.11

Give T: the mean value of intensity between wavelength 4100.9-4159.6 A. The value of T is 5.59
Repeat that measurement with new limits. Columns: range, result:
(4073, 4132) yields 5.26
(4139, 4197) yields 5.8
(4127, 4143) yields 5.97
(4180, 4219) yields 5.94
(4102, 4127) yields 4.99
